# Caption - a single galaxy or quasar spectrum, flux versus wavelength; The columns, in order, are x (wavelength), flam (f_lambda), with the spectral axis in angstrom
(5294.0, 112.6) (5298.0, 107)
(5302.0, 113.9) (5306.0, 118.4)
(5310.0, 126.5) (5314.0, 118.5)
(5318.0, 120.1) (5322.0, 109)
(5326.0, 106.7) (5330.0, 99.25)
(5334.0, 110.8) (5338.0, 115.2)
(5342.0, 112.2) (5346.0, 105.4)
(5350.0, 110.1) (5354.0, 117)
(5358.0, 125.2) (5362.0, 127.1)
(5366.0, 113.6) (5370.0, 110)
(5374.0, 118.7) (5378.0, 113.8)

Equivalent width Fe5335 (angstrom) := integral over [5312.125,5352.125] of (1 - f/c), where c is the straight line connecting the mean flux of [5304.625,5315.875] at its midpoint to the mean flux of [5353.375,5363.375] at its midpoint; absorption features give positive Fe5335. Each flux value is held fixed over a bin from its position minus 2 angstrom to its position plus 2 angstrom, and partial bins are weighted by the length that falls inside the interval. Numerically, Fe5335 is 3.8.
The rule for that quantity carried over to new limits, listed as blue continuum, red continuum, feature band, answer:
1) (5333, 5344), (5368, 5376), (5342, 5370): -0.5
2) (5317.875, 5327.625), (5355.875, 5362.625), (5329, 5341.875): 0.7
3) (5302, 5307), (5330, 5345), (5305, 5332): 0.0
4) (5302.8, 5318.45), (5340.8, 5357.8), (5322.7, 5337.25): 1.2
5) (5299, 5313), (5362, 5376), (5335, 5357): 0.8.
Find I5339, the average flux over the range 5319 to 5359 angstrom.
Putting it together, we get 111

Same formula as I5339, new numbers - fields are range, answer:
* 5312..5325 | 115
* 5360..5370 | 118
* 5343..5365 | 117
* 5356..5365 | 125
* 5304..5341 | 114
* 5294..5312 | 116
